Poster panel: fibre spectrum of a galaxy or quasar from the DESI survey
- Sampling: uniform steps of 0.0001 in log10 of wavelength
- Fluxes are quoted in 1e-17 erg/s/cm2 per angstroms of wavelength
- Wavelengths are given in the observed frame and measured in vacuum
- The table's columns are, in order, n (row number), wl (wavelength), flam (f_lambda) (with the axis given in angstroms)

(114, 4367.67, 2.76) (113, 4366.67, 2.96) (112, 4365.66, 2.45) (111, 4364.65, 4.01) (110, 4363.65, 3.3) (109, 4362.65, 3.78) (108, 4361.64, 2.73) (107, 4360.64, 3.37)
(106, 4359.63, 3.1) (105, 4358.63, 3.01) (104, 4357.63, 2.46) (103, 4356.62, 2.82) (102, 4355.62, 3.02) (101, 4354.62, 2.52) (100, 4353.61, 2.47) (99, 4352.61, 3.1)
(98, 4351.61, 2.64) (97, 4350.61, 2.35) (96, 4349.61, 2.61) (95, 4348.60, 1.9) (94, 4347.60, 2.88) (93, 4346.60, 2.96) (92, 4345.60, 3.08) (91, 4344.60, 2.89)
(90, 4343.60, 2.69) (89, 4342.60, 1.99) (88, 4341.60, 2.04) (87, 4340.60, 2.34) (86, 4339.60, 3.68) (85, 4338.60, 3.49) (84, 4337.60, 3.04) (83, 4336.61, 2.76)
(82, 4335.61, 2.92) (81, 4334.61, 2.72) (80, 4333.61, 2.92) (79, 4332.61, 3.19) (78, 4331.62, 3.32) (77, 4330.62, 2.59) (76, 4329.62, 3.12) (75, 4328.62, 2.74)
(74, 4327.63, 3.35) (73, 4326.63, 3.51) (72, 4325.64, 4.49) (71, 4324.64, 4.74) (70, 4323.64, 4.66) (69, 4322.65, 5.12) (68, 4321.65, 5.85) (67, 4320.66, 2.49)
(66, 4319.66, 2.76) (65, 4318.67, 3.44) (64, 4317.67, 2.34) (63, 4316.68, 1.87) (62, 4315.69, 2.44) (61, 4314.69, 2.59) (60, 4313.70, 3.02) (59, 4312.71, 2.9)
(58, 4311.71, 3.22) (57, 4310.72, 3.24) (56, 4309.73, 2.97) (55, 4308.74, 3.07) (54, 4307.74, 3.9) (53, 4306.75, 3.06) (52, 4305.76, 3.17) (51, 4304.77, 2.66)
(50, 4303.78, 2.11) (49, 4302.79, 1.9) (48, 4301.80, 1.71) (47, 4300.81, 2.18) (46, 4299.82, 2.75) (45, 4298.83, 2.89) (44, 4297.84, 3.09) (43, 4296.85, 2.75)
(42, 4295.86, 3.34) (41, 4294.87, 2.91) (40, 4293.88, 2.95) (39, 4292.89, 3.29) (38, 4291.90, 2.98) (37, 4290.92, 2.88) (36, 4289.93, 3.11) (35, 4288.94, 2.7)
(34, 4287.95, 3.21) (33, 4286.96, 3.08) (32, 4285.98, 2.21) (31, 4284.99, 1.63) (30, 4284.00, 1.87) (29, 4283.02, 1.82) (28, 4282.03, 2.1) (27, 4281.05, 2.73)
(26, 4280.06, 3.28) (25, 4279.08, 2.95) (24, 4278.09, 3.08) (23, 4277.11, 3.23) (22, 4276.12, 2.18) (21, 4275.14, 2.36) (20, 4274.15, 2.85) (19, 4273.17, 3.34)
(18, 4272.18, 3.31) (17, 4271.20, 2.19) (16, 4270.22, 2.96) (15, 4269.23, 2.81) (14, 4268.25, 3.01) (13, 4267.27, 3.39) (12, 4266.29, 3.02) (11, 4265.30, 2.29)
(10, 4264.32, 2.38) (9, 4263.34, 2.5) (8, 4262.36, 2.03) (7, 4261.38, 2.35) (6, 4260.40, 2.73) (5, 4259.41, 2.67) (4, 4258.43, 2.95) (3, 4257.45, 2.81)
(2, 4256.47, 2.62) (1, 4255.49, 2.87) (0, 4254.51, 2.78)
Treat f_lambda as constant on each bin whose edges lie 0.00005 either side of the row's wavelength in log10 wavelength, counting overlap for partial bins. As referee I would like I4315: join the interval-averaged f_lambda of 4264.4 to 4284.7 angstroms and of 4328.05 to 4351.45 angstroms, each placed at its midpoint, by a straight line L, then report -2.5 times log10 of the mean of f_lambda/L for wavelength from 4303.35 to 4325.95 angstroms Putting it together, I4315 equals -0.193 mag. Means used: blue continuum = 2.72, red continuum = 2.79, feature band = 3.3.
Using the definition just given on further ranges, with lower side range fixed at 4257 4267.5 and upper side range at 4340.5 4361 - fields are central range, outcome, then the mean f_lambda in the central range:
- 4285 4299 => -0.104 mag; 2.91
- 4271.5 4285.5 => 0.008 mag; 2.62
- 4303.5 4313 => -0.152 mag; 3.05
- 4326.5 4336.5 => -0.130 mag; 3.01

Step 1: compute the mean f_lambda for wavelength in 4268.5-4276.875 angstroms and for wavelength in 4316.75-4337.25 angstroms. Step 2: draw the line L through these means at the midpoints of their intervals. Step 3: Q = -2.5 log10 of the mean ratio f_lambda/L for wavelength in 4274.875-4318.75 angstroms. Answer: 0.12 mag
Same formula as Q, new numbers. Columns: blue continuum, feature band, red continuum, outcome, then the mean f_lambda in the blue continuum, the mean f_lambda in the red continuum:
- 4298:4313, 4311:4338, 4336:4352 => -0.19 mag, 2.79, 2.71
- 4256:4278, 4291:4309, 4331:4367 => -0.01 mag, 2.73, 2.87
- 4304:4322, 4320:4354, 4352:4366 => -0.04 mag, 3.02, 3.01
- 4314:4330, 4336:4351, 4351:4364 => 0.16 mag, 3.47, 2.94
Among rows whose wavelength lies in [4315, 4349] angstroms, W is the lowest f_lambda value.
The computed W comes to 1.87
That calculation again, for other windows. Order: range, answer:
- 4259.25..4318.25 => 1.63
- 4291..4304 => 1.71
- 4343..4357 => 1.9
